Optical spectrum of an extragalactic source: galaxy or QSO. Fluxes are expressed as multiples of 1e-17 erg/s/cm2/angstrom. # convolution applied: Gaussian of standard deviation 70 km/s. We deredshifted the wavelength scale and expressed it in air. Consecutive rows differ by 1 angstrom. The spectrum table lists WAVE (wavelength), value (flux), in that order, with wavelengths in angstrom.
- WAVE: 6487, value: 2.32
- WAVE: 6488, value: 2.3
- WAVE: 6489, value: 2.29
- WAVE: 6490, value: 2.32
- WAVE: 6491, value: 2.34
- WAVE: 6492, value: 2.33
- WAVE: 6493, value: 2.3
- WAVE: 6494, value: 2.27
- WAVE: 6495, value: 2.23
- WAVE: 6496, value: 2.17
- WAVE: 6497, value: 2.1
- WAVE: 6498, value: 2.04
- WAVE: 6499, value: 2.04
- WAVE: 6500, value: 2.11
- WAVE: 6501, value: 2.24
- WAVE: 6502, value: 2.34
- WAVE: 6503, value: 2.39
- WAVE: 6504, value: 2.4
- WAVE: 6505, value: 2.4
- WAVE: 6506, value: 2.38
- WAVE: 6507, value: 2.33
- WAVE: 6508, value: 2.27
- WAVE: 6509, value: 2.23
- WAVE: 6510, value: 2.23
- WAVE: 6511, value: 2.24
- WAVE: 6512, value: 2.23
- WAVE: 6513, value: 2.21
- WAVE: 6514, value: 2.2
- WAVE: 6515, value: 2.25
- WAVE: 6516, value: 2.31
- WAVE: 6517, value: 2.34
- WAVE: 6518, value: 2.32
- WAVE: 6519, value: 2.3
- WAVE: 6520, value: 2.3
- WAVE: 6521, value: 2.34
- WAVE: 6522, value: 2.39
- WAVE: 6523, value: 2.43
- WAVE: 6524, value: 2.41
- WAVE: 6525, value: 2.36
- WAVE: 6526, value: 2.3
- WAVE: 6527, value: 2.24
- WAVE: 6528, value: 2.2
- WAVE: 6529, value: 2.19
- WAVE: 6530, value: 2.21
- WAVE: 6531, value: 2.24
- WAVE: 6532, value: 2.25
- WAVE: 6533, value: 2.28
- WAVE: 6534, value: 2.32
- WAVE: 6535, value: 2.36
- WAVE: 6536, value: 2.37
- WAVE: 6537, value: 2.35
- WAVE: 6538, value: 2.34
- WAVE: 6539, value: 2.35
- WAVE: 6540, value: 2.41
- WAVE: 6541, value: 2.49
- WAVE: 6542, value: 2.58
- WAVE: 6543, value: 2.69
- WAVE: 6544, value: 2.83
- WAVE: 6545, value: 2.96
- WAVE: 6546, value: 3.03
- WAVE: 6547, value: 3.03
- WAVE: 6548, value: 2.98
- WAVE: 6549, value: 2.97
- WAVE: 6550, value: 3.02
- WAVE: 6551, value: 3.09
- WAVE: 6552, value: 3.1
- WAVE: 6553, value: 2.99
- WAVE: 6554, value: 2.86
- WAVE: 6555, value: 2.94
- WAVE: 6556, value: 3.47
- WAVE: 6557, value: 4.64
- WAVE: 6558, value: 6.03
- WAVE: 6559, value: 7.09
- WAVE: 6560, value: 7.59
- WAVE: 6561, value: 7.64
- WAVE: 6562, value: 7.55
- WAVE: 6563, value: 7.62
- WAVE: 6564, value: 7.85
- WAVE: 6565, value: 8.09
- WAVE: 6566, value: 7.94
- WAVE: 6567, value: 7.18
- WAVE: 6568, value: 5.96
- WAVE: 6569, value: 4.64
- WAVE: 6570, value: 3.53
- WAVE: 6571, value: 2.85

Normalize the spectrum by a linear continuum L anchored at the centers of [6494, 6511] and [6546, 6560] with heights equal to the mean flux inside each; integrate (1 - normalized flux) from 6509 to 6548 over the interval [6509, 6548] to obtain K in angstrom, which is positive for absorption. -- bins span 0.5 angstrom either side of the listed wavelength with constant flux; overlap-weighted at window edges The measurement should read 8.2 angstrom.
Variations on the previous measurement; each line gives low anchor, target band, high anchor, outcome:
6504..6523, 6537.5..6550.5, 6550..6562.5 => 4.34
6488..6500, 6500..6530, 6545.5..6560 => 5.05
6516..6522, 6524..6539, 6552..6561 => 3.97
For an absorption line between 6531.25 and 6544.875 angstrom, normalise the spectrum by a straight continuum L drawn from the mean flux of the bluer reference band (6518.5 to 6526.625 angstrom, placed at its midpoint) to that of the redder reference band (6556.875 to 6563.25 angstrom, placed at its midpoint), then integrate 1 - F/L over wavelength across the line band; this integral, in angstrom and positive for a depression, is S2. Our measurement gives 5.8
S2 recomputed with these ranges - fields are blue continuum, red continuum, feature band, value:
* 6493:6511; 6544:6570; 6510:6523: 2.9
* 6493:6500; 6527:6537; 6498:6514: -0.6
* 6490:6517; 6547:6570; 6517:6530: 4.0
